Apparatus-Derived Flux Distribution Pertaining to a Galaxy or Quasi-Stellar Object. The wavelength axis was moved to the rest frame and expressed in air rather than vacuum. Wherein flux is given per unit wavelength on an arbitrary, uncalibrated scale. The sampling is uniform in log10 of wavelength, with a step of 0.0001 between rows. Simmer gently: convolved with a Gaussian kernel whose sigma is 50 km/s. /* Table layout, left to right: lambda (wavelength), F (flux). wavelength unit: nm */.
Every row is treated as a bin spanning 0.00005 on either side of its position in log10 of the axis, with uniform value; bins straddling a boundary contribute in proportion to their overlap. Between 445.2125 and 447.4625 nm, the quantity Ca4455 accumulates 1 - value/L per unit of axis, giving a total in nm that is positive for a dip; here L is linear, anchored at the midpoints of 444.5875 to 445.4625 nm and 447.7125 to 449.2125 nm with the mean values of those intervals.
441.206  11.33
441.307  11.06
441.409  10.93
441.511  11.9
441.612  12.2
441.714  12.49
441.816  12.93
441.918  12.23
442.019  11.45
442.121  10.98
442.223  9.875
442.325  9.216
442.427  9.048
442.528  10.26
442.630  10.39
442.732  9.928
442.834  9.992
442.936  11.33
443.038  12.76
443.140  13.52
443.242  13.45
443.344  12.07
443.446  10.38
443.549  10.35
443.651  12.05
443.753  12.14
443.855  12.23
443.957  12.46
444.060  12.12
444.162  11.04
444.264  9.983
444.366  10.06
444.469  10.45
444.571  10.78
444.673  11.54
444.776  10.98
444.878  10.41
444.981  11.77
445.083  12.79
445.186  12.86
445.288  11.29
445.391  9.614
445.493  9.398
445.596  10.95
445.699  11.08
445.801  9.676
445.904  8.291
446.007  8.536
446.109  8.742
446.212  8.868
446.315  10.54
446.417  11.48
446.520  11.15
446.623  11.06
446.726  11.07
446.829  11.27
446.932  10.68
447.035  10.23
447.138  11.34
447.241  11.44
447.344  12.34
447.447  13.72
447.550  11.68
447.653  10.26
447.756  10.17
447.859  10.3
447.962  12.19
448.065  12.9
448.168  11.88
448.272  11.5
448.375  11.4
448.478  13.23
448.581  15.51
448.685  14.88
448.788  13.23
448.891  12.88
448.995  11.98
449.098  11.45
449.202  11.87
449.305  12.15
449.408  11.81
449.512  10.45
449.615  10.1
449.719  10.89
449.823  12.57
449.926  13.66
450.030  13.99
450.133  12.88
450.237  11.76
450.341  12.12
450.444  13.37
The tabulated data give 0.23 nm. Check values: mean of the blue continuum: 11.3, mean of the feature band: 10.6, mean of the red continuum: 12.4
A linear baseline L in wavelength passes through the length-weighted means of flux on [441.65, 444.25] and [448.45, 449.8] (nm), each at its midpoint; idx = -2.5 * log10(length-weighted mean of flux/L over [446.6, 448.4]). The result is 0.06 mag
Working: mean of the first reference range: 11.4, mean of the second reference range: 12.3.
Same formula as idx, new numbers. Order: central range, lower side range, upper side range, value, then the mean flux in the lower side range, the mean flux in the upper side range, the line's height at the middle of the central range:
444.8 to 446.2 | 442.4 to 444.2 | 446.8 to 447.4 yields 0.094 mag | 11.5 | 11.2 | 11.3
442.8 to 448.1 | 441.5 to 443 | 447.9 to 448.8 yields 0.080 mag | 10.9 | 12.9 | 12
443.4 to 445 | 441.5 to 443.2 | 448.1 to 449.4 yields 0.044 mag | 11.2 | 12.6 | 11.6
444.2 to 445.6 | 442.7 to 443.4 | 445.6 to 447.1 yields 0.004 mag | 11.9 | 10.2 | 11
